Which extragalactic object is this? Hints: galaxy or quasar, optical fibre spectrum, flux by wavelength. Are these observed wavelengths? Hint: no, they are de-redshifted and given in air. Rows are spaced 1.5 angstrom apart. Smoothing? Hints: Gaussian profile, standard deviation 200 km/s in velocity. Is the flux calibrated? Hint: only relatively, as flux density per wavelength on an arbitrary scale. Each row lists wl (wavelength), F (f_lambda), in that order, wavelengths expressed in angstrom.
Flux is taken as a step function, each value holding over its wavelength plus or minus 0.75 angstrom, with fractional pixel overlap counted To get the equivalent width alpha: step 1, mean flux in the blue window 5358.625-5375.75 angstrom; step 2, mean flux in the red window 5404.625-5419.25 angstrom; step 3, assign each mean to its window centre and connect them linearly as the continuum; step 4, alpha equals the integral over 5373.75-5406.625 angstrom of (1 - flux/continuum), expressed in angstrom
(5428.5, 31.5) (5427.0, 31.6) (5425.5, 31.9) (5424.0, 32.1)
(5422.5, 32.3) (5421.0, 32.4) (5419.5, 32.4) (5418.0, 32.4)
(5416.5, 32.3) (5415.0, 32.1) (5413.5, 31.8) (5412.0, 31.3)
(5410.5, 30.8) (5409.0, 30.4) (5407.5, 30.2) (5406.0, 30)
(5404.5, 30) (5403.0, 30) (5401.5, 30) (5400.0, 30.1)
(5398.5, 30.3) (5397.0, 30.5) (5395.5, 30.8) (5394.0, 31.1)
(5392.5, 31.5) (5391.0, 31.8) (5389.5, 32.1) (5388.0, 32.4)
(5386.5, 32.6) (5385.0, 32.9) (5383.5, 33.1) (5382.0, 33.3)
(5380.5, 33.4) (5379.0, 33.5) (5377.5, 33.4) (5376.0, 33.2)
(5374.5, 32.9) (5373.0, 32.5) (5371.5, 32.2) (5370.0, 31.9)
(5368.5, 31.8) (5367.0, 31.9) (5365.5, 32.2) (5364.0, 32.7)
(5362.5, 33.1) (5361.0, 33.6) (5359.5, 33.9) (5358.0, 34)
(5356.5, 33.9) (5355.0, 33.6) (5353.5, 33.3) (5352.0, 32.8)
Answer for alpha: 0.2 angstrom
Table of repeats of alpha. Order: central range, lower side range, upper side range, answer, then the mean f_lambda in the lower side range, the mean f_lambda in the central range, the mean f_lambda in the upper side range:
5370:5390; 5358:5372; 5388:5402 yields -0.64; 32.7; 32.9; 31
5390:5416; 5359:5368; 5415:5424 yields 1.36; 32.8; 30.8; 32.3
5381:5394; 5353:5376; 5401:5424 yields -0.11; 32.9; 32.4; 31.3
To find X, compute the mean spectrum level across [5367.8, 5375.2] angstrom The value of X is 32.3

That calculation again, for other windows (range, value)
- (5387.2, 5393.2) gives 32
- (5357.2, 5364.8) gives 33.5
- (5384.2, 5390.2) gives 32.5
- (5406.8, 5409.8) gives 30.3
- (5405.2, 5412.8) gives 30.5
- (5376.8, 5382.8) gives 33.4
